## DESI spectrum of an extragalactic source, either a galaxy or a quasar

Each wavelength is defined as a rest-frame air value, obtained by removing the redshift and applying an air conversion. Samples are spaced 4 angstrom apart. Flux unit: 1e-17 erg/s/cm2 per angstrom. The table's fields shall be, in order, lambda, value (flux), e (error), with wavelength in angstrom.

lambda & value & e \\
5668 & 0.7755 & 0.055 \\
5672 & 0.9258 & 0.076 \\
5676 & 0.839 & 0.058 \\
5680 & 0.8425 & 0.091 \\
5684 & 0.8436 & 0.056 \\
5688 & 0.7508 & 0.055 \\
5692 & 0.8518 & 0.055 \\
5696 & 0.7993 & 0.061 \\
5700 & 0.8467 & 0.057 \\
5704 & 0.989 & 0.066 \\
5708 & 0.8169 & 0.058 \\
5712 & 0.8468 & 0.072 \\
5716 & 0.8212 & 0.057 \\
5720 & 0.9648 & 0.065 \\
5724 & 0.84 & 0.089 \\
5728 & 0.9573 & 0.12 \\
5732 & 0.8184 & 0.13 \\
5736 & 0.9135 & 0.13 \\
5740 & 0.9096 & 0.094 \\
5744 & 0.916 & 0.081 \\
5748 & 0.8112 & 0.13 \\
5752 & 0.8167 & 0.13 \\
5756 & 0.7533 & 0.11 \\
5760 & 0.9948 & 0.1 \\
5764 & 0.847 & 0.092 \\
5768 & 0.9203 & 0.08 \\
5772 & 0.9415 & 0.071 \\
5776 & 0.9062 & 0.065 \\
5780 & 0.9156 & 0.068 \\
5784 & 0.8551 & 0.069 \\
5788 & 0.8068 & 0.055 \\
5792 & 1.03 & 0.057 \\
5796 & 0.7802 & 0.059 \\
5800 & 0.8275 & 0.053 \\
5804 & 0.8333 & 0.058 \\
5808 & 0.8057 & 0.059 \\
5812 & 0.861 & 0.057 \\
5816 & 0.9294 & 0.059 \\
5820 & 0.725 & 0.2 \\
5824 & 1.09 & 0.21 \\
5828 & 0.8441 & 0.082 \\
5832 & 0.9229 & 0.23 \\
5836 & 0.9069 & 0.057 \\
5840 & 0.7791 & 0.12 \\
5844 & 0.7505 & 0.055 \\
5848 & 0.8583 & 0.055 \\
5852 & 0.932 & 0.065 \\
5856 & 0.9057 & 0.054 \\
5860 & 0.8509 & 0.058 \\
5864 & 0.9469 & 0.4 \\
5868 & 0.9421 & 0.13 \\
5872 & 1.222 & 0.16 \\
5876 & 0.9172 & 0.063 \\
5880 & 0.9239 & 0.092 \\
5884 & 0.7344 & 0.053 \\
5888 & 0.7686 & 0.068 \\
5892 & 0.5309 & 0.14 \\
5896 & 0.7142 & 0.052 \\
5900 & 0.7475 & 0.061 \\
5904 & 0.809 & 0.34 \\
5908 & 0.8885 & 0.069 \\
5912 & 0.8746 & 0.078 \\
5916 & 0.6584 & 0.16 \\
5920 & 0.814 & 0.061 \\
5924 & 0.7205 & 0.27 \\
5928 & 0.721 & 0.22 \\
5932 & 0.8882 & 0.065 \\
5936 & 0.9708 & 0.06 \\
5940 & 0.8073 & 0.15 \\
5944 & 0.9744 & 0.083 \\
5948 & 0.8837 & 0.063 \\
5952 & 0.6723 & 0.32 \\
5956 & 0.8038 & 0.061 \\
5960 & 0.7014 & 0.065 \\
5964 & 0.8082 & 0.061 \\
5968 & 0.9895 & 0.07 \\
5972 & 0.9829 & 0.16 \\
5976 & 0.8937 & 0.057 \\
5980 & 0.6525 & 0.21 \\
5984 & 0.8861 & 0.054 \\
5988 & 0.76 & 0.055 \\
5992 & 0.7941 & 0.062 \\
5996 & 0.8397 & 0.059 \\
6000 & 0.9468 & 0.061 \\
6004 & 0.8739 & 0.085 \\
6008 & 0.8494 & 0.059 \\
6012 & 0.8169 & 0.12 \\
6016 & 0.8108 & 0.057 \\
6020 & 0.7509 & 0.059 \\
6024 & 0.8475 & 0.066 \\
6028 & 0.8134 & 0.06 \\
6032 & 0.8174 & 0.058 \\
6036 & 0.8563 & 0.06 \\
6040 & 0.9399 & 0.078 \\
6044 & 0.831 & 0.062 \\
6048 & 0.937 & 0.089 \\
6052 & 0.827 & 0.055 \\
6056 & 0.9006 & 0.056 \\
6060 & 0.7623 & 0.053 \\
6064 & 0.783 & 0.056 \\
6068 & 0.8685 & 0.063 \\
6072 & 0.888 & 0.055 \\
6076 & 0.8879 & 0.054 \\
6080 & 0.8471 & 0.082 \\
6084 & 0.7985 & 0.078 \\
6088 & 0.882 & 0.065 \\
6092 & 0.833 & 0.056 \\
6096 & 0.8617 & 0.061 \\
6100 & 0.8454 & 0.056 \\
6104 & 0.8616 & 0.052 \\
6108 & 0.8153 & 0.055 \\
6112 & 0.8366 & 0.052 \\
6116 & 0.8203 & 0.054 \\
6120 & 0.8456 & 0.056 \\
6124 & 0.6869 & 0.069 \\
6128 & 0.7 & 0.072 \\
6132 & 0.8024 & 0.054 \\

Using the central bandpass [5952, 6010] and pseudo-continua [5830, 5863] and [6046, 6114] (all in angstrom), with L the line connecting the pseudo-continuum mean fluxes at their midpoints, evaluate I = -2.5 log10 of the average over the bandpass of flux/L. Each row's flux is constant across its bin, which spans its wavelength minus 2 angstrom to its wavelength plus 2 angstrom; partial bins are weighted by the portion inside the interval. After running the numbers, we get 0.03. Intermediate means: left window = 0.866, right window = 0.849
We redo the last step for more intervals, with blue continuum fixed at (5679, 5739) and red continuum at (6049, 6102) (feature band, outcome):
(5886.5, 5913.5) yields 0.13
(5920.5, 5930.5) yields 0.15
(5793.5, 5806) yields 0.05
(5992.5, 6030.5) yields 0.02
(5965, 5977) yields -0.12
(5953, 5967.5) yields 0.09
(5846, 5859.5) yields -0.05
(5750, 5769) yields -0.01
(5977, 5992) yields 0.10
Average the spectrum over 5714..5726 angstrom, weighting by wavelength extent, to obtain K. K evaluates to 0.875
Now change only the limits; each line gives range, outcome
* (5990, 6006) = 0.864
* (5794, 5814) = 0.822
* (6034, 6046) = 0.876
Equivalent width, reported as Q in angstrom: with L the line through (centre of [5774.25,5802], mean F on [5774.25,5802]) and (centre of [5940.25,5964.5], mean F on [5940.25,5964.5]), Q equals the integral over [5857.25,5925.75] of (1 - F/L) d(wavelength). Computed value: 0.3 angstrom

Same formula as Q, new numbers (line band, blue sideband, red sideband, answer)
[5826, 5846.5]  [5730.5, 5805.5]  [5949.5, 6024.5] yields 0.43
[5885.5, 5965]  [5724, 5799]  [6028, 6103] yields 7.20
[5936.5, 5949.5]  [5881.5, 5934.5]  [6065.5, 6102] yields -1.94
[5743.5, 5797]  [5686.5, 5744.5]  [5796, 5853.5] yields -0.94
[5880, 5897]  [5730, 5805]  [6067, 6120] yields 2.98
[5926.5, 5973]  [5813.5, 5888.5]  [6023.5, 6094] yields 1.33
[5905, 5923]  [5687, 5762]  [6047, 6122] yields 1.08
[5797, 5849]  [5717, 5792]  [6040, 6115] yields 1.38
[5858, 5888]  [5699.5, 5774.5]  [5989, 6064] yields -2.08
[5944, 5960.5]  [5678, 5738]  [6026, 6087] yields 1.11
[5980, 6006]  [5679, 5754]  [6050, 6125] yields 0.24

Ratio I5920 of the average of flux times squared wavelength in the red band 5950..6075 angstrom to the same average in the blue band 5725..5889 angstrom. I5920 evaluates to 1.02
